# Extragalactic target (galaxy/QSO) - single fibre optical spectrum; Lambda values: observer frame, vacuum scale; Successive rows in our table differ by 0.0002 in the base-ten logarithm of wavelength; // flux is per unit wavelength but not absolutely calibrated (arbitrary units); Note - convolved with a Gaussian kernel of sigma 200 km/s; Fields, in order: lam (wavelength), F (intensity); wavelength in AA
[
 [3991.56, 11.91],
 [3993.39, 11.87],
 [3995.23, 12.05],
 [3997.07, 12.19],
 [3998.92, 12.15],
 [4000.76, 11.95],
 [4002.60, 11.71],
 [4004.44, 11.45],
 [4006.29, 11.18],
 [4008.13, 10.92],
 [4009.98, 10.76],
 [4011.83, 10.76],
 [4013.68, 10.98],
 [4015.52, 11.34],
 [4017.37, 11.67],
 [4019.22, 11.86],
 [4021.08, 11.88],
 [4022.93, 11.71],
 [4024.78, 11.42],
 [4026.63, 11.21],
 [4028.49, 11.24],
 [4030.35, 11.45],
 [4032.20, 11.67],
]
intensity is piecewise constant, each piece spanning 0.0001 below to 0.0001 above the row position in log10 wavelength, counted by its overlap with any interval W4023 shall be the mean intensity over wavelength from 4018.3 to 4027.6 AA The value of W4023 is 11.6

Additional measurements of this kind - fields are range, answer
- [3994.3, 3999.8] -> 12.1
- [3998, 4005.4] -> 11.8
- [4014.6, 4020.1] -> 11.6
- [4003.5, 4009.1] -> 11.2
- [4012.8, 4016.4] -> 11.2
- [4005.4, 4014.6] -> 10.9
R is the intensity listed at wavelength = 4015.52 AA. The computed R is 11.34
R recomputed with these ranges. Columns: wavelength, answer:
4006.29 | 11.18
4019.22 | 11.86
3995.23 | 12.05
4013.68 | 10.98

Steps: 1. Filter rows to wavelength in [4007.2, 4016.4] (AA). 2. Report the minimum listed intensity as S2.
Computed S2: 10.76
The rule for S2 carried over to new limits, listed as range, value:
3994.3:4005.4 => 11.45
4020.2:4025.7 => 11.42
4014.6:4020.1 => 11.34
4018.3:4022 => 11.86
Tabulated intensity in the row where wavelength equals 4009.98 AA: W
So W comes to 10.76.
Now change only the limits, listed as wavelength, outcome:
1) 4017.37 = 11.67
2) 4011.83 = 10.76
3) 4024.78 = 11.42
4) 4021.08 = 11.88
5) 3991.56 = 11.91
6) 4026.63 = 11.21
